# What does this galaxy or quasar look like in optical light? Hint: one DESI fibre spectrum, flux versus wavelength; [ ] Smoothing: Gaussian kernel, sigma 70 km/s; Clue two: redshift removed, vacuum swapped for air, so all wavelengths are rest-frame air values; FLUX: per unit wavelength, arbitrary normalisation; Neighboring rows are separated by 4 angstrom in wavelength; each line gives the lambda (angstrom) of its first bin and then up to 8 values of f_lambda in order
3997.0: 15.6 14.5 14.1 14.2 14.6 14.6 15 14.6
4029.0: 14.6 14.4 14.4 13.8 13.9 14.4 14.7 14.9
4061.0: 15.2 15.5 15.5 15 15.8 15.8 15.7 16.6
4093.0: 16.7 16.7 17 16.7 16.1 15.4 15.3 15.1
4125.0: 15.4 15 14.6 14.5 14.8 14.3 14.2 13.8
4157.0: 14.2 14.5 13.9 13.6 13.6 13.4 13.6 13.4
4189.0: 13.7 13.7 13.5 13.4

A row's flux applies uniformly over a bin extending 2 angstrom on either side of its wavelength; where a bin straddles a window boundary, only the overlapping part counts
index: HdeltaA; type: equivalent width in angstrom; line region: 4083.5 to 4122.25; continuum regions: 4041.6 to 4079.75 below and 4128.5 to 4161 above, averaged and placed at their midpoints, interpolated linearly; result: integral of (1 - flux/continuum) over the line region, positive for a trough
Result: -3.89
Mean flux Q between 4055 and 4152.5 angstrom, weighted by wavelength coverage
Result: 15.5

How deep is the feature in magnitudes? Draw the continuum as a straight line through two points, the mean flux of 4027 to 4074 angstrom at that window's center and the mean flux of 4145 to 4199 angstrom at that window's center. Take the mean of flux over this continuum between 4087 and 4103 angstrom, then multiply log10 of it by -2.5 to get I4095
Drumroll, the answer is -0.17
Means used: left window 14.7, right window 13.8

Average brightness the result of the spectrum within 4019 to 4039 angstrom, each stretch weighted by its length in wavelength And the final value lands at 14.6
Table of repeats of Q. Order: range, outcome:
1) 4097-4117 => 16.2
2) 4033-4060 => 14.4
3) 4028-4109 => 15.4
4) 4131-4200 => 14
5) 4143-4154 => 14.1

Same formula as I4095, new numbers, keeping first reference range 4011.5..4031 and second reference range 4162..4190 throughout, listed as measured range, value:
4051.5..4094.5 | -0.09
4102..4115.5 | -0.15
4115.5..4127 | -0.09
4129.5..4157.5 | -0.04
